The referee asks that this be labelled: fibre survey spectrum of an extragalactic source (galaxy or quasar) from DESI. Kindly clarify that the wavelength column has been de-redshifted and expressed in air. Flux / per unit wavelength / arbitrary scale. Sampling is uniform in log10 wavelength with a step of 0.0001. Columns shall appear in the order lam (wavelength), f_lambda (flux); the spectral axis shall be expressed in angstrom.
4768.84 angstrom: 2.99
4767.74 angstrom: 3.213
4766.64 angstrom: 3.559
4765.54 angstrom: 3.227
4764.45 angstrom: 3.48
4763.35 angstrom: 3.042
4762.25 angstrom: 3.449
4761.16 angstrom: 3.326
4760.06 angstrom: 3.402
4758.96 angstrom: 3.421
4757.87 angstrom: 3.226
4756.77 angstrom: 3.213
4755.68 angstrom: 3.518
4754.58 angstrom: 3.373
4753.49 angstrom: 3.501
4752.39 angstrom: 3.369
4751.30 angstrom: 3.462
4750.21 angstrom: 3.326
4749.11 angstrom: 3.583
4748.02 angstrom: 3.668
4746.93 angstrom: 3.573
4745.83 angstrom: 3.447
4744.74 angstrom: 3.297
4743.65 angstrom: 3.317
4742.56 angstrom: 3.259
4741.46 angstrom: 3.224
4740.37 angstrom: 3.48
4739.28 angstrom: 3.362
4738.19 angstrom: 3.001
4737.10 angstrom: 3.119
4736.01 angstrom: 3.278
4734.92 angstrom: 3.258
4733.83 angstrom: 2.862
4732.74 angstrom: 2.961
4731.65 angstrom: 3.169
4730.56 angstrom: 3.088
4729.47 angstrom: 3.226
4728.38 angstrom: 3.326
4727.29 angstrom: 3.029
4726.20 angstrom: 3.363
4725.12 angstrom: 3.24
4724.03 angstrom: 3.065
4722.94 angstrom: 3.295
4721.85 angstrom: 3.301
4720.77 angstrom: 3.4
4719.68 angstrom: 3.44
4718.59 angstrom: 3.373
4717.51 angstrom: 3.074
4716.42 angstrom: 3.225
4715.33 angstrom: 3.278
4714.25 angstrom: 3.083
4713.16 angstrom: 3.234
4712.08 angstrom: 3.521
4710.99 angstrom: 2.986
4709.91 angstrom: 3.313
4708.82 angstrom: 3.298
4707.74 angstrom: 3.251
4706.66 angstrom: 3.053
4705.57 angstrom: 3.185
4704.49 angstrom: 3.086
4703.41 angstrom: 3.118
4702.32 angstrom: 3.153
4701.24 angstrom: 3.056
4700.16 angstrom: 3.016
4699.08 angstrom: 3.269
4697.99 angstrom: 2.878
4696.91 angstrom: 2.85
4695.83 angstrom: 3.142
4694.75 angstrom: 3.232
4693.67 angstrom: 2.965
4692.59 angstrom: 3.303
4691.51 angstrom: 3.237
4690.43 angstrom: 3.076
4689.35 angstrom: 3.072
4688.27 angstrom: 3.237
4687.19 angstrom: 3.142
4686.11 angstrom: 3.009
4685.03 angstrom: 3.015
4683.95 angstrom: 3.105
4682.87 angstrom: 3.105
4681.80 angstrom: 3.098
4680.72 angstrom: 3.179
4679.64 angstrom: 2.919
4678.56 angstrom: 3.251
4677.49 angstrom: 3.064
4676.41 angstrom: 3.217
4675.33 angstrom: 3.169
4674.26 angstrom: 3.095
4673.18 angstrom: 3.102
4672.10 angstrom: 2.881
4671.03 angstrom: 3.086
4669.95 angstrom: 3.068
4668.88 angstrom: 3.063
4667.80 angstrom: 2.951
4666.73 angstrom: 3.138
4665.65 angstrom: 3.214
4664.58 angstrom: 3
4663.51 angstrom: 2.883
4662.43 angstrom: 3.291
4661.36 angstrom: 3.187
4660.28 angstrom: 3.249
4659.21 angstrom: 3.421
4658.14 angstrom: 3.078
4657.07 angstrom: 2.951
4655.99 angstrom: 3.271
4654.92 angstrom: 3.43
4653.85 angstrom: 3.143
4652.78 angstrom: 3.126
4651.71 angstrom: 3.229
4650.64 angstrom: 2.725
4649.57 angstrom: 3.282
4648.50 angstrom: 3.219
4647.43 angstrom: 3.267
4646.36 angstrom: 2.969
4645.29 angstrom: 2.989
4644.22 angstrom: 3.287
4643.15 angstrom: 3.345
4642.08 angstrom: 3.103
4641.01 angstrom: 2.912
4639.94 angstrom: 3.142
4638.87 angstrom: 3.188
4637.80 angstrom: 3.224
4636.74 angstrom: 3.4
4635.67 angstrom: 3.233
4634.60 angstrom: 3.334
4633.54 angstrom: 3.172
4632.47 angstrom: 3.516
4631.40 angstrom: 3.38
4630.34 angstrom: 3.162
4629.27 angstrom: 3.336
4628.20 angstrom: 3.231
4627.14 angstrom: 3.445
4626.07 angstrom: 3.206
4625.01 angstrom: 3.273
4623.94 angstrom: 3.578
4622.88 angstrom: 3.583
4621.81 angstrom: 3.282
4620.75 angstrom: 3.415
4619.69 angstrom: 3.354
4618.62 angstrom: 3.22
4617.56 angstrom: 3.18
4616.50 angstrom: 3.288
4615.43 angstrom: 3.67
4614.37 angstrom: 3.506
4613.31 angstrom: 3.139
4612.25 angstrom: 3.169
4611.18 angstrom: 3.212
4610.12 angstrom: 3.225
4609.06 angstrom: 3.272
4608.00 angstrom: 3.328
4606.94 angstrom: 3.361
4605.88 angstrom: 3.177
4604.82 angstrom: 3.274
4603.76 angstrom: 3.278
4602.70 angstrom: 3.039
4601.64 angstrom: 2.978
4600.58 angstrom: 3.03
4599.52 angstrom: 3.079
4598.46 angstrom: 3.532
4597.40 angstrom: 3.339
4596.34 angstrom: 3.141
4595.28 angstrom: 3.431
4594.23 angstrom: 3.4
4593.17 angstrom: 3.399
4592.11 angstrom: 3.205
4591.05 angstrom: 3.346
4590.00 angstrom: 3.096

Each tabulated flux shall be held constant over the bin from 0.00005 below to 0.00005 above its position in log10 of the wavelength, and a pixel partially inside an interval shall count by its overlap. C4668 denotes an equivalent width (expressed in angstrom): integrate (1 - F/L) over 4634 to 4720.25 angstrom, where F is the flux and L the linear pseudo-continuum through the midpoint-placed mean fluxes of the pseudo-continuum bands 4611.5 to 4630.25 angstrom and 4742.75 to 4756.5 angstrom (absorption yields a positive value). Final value 6.06 angstrom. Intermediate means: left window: 3.34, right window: 3.44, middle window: 3.15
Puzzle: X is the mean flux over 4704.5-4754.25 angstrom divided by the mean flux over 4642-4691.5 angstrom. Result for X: 1.05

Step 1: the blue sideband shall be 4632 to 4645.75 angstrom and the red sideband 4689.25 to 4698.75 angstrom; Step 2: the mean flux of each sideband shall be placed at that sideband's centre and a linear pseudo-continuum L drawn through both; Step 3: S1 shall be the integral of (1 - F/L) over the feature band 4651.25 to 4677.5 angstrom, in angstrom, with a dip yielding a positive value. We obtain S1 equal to 0.2 angstrom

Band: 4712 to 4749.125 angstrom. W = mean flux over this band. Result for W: 3.26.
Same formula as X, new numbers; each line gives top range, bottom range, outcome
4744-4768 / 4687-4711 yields 1.08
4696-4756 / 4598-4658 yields 1.00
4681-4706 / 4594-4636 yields 0.94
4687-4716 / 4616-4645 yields 0.96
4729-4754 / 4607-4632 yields 0.99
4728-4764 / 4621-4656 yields 1.02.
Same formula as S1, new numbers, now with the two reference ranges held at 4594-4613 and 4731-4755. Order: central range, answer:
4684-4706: 1.2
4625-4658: 0.5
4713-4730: 0.3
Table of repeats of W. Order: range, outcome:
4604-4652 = 3.26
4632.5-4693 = 3.14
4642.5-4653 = 3.14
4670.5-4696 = 3.11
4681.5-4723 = 3.17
